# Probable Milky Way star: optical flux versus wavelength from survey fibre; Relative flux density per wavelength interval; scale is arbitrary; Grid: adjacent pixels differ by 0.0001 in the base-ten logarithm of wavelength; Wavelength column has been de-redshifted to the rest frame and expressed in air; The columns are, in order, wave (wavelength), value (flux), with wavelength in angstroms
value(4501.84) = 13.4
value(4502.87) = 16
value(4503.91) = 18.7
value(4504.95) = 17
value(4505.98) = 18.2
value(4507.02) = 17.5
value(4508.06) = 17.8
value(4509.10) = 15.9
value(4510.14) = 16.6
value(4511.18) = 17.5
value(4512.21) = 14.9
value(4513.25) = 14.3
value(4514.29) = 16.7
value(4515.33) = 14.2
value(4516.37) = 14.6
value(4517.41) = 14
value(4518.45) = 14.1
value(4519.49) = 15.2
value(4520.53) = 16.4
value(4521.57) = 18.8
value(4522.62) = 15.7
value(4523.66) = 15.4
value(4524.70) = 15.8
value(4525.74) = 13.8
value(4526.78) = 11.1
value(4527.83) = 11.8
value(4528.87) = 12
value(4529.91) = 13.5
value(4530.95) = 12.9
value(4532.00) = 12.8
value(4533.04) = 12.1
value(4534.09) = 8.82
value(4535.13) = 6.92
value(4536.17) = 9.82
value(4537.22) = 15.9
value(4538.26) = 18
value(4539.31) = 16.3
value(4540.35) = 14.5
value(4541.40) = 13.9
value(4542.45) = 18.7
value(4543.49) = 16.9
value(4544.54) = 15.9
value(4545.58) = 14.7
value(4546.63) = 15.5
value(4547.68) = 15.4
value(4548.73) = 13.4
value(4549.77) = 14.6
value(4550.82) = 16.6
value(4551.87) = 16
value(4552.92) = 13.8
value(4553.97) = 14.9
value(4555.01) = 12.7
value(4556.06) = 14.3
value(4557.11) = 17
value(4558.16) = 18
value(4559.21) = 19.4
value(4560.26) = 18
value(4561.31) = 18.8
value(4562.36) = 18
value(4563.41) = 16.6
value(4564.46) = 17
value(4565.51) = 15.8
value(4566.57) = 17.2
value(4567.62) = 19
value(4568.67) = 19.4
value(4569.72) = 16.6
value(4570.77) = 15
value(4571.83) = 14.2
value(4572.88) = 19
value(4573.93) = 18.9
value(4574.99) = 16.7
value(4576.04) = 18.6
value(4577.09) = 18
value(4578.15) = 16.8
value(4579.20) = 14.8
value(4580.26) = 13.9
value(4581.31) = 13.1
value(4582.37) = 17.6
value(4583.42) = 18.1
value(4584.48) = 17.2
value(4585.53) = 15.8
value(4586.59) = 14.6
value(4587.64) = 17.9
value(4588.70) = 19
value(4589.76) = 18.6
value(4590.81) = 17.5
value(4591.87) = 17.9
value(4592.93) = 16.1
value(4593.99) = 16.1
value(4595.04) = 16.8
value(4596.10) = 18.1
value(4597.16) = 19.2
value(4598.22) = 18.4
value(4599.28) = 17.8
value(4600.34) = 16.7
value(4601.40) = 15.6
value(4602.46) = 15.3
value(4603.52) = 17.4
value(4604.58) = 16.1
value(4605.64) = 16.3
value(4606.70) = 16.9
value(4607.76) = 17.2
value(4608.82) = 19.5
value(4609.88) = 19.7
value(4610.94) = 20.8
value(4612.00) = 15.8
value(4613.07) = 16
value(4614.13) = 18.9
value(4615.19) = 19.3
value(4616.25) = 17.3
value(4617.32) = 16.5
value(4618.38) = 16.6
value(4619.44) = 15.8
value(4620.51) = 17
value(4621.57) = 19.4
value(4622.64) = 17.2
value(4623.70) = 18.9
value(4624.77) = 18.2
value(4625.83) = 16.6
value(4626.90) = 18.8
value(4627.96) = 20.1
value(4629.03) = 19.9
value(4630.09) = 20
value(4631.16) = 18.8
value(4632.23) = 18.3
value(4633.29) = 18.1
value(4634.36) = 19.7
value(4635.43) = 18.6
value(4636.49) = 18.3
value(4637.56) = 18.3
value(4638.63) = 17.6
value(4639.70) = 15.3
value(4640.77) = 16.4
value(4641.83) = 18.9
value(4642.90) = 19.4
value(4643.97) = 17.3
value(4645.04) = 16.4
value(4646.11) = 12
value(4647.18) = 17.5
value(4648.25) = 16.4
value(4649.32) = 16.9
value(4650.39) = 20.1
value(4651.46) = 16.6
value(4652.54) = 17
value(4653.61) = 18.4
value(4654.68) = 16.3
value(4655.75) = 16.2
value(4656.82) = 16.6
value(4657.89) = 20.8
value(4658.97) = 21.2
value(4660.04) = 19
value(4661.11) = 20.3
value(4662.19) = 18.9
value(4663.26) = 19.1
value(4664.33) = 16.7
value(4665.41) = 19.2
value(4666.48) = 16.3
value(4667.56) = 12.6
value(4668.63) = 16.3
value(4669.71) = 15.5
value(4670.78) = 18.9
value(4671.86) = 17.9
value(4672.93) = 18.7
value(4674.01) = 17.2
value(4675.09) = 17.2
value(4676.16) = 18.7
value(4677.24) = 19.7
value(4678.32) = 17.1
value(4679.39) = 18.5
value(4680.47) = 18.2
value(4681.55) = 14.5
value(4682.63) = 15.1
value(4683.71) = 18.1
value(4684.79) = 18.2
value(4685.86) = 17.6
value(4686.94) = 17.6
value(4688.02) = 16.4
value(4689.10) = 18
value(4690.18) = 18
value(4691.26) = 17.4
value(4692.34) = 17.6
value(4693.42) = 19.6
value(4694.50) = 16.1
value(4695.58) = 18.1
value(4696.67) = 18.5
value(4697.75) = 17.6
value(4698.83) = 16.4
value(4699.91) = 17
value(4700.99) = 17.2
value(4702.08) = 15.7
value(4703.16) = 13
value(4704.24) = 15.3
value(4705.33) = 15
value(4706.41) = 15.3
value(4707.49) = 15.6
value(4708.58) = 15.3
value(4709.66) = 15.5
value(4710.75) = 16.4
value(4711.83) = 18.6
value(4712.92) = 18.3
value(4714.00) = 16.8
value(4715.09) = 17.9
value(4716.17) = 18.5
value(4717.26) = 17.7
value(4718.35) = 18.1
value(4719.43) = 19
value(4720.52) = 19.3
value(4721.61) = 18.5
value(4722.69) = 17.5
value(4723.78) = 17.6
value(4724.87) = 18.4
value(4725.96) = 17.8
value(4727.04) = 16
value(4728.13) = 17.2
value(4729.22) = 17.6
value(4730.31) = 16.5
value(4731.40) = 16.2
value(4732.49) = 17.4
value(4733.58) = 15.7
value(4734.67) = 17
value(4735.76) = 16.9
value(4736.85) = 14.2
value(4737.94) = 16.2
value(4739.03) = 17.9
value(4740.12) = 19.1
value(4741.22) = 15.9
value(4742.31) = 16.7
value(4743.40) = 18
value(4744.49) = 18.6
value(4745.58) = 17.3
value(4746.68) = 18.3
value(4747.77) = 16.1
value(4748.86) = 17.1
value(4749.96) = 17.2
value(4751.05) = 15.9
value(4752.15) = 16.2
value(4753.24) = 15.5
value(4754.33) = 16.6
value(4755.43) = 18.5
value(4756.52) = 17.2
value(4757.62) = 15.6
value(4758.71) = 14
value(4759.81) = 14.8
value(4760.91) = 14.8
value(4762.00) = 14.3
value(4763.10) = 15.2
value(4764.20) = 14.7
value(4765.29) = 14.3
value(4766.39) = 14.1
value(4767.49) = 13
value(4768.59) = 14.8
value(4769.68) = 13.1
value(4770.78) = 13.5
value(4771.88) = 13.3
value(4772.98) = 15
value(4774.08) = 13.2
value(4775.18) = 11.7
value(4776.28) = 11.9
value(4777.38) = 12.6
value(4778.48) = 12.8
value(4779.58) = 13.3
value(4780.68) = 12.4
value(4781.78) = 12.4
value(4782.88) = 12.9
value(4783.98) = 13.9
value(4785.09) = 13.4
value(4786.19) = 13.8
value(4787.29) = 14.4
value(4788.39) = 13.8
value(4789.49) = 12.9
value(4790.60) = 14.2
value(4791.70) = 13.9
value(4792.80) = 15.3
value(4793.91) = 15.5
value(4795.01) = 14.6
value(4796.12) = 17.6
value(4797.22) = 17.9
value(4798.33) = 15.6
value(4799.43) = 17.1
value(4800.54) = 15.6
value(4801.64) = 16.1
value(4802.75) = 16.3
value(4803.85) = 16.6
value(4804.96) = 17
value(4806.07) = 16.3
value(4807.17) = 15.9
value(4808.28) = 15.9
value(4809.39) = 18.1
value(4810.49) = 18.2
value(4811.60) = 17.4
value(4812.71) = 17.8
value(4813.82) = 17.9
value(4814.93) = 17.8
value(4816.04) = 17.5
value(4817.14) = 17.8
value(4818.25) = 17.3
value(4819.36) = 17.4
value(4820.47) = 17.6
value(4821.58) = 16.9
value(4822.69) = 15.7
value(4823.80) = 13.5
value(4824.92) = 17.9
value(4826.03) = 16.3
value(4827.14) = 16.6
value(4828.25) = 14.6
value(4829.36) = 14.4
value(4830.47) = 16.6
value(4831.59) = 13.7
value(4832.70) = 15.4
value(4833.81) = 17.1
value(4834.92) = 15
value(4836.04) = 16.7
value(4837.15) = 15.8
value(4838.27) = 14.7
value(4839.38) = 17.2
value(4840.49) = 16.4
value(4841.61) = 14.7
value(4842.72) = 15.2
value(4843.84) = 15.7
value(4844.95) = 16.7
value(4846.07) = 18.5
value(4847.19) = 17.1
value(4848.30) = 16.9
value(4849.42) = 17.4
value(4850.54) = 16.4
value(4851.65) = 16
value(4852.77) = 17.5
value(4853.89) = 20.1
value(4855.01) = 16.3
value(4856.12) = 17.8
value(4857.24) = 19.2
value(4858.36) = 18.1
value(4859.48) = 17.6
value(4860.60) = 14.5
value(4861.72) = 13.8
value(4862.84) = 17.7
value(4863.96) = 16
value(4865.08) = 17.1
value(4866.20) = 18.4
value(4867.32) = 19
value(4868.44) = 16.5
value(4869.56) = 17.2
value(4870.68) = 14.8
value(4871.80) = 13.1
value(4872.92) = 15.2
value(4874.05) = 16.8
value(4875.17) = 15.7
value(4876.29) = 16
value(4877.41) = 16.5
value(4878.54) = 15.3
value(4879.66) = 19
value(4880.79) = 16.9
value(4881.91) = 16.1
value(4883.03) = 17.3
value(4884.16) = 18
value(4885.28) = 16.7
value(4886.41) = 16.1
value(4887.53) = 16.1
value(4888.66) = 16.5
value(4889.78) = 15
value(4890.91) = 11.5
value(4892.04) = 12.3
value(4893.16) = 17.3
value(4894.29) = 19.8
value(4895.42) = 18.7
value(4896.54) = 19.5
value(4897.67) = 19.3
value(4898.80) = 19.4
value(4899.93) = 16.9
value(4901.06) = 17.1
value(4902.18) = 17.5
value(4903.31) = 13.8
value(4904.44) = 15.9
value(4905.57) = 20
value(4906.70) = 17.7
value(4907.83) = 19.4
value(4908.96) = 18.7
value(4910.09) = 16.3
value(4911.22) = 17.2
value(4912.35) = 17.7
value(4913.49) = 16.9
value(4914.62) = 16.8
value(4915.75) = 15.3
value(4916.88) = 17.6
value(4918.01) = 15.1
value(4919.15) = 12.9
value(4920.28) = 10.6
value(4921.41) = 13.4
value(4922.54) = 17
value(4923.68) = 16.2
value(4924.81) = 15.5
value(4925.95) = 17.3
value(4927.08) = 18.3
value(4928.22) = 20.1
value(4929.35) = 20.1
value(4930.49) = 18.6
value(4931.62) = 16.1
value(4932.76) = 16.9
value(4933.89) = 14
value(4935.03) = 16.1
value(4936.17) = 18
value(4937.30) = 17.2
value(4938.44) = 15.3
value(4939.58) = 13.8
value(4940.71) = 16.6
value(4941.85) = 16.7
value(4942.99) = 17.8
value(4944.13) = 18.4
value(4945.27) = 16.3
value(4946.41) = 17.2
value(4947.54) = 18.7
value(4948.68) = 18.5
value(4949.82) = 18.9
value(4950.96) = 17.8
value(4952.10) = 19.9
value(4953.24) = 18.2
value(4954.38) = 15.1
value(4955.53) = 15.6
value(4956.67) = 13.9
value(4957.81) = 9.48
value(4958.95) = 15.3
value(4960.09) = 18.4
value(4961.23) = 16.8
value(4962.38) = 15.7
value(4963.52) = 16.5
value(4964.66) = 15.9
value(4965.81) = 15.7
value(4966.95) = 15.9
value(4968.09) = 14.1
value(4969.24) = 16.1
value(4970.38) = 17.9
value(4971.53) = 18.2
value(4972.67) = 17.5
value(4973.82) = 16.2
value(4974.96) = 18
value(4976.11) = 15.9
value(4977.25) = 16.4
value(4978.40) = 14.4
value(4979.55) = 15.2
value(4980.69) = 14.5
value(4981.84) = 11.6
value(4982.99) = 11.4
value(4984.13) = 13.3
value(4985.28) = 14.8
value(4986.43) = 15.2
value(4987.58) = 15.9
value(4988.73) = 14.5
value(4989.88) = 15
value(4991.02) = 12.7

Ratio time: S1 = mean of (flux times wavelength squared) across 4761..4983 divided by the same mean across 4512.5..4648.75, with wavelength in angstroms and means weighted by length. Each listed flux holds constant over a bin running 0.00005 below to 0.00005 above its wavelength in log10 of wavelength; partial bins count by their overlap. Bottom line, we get 1.11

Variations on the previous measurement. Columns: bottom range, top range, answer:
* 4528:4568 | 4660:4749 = 1.22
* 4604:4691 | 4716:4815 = 0.94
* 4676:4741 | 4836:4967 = 1.05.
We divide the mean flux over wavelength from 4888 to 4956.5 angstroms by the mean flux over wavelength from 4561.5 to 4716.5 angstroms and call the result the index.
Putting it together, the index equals 1.0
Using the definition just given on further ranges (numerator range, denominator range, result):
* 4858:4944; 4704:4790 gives 1.06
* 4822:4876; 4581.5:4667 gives 0.92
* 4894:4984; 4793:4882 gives 1.00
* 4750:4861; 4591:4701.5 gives 0.89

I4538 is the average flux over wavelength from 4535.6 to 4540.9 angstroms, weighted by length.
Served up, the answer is 14.8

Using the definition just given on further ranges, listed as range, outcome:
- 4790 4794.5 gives 14.7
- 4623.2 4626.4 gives 17.9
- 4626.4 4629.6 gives 19.7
